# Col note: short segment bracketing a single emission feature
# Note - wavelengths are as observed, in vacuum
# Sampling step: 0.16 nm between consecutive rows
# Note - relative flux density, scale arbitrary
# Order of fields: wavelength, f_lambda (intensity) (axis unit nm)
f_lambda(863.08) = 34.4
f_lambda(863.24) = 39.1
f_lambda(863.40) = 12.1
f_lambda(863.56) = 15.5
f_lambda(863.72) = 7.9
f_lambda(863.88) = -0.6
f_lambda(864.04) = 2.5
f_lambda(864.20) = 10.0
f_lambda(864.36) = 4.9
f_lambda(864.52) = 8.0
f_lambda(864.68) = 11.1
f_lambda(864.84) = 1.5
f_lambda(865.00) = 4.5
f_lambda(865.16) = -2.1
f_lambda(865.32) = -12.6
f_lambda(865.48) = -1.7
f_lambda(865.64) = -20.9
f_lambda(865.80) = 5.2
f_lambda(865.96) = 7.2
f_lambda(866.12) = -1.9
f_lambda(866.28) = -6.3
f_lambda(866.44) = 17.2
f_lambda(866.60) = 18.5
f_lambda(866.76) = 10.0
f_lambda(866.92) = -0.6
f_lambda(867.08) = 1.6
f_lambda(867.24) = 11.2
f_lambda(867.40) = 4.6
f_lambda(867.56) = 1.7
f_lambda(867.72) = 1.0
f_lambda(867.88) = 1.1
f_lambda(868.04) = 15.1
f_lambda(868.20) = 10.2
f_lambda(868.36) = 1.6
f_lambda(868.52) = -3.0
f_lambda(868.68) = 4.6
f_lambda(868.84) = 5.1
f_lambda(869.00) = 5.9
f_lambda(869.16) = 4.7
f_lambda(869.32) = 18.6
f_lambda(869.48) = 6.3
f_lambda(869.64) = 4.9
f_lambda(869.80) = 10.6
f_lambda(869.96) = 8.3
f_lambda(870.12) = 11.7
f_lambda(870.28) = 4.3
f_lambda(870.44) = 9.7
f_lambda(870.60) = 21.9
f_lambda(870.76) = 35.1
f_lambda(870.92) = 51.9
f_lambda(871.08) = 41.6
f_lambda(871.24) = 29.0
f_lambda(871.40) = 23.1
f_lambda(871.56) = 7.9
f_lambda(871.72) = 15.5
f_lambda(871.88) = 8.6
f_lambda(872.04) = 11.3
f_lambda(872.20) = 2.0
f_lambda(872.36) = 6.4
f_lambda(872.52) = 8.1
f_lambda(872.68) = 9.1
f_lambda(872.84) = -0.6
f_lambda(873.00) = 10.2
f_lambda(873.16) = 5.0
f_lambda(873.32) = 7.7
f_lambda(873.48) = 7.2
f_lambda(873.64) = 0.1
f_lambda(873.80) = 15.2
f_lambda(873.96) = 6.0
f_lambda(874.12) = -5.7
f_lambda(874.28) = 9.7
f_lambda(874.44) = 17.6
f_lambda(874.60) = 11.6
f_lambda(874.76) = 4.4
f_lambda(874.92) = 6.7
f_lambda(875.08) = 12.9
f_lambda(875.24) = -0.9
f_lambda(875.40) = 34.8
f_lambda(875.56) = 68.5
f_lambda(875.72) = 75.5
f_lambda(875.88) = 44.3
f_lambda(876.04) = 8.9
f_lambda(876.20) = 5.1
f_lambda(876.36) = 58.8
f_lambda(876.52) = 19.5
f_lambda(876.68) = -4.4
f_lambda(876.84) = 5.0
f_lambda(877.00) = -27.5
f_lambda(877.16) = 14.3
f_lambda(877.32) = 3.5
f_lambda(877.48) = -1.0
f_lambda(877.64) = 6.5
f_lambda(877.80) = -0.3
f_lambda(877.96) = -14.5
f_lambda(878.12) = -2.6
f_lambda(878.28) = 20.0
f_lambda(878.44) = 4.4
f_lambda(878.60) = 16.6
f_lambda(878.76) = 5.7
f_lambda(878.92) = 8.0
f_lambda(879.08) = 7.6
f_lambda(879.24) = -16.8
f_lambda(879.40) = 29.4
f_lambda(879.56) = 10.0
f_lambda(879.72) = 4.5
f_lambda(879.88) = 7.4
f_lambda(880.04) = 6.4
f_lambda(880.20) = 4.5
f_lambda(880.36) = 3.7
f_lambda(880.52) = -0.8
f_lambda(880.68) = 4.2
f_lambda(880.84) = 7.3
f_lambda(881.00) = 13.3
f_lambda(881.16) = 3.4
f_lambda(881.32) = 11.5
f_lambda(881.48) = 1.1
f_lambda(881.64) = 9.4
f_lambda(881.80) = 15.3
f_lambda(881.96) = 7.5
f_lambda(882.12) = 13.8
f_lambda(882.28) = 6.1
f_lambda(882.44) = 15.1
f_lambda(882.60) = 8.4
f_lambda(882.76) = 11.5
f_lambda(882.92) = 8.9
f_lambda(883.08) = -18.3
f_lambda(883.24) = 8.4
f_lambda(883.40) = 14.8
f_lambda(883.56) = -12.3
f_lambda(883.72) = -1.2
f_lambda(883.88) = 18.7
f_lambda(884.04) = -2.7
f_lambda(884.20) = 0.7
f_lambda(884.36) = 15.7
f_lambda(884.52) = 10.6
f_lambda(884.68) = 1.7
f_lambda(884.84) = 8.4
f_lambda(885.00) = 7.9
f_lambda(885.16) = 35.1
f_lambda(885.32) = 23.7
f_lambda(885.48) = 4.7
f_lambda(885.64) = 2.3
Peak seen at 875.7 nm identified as H-beta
